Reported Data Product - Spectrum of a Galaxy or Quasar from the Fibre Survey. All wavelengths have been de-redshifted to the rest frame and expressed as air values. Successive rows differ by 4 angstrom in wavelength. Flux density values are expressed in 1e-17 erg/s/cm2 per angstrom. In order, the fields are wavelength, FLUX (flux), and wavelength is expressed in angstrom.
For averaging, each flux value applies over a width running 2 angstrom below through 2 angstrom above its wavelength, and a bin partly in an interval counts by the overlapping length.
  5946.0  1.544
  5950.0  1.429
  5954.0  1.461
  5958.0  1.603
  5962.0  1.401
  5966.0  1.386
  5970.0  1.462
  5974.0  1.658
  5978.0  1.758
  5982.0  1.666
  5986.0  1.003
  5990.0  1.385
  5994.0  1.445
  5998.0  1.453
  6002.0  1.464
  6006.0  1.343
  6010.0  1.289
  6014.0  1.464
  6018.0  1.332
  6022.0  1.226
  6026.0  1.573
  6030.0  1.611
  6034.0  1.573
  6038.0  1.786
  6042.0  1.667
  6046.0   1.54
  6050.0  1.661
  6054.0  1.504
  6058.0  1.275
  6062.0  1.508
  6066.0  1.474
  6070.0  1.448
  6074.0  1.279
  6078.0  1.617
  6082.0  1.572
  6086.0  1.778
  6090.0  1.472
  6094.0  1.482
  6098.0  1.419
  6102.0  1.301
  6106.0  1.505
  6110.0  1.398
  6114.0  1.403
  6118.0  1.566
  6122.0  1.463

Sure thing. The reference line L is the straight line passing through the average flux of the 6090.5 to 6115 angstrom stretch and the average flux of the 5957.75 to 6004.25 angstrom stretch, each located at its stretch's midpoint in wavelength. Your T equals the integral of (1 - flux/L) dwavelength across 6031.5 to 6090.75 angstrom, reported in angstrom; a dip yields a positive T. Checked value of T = -4.4 angstrom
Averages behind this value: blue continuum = 1.47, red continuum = 1.42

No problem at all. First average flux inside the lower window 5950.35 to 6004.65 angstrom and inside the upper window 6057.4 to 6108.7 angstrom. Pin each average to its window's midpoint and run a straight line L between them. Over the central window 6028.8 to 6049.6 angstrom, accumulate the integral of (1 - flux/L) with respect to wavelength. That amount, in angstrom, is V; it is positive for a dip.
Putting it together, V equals -2.3 angstrom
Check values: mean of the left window 1.47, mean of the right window 1.48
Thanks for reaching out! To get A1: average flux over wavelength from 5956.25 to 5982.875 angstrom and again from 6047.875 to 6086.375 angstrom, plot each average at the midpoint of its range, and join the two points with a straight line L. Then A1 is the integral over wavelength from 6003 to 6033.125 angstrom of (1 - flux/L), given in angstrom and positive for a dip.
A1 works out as 2.27 angstrom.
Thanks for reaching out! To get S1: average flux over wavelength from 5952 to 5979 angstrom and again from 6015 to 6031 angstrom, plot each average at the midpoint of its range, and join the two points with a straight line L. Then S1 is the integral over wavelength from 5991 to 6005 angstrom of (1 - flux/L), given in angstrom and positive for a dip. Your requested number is 0.3 angstrom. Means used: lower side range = 1.52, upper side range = 1.43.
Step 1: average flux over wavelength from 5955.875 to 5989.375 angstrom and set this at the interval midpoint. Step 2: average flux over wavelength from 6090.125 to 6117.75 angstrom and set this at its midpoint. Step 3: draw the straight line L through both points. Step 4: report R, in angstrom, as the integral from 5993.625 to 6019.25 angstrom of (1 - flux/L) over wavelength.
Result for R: 1.3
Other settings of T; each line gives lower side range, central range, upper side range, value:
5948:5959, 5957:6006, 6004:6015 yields -1.49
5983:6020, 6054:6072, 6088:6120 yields -0.31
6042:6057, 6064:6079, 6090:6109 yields 0.60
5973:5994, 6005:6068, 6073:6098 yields 0.74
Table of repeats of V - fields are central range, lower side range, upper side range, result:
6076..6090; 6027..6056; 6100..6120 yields -1.1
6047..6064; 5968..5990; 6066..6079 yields -0.5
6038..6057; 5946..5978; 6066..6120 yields -1.4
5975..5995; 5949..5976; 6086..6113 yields 0.3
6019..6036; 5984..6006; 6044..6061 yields -0.6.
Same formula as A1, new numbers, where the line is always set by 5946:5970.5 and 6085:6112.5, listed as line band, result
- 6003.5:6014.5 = 0.8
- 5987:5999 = 0.6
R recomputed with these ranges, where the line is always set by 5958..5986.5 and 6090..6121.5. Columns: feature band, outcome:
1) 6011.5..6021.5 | 0.8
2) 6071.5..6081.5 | -0.1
